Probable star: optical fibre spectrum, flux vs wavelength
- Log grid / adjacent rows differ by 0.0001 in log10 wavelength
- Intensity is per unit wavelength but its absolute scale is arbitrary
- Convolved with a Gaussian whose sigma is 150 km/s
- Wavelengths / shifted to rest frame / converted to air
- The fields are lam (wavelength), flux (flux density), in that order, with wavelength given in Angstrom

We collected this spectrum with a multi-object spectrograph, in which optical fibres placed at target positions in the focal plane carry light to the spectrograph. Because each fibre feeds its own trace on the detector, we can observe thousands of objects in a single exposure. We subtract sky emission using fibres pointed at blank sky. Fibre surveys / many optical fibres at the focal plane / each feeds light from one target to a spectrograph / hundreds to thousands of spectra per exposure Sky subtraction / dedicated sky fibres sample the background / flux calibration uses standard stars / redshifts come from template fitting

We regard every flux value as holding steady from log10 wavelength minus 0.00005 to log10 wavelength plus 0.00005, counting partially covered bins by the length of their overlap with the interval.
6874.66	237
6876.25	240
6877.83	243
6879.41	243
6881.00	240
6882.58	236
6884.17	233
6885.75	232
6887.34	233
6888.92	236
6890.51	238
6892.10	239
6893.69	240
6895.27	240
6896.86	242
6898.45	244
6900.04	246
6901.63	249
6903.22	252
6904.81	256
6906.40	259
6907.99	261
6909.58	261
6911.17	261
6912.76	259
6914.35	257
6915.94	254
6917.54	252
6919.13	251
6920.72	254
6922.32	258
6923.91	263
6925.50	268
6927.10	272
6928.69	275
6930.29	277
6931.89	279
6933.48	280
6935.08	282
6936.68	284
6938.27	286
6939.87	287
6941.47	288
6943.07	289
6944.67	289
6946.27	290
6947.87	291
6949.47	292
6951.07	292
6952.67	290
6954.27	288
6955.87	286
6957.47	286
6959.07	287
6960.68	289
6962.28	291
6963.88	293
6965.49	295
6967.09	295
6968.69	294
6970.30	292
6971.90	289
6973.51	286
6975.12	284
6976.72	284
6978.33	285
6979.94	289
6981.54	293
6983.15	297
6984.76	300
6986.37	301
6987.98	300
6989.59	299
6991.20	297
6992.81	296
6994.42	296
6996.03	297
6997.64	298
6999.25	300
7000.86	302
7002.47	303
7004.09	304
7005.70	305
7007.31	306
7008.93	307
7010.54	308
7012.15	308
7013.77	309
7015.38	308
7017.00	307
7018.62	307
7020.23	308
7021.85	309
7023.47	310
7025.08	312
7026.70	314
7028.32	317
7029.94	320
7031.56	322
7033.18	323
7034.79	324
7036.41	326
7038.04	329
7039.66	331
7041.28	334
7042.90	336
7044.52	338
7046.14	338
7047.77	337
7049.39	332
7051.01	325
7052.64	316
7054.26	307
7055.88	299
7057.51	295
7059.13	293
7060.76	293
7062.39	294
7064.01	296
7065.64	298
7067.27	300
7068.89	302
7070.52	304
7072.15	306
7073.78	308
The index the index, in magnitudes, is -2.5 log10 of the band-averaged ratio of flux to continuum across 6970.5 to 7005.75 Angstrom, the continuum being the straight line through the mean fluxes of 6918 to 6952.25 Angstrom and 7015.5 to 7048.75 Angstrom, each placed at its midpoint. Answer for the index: 0.02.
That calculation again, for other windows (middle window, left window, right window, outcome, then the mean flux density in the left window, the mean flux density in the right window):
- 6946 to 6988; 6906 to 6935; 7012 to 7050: -0.01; 264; 321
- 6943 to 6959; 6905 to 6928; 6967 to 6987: -0.05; 259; 291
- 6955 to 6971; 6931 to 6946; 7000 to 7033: 0.01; 285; 310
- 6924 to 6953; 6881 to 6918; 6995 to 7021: -0.06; 247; 305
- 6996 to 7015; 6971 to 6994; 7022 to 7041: 0.01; 293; 321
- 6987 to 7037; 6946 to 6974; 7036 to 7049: 0.03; 290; 334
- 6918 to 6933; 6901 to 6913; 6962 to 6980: 0.00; 257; 290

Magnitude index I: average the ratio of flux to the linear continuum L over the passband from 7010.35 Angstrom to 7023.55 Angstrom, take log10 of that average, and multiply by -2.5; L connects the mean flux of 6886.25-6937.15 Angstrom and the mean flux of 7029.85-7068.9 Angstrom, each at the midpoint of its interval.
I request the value -0.02 mag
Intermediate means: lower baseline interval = 257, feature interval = 308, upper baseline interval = 317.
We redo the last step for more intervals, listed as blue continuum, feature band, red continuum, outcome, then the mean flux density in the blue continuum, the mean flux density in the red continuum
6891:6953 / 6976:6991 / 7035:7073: -0.02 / 267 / 314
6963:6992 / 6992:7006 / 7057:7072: -0.02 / 293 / 298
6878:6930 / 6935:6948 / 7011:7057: -0.07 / 250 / 319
